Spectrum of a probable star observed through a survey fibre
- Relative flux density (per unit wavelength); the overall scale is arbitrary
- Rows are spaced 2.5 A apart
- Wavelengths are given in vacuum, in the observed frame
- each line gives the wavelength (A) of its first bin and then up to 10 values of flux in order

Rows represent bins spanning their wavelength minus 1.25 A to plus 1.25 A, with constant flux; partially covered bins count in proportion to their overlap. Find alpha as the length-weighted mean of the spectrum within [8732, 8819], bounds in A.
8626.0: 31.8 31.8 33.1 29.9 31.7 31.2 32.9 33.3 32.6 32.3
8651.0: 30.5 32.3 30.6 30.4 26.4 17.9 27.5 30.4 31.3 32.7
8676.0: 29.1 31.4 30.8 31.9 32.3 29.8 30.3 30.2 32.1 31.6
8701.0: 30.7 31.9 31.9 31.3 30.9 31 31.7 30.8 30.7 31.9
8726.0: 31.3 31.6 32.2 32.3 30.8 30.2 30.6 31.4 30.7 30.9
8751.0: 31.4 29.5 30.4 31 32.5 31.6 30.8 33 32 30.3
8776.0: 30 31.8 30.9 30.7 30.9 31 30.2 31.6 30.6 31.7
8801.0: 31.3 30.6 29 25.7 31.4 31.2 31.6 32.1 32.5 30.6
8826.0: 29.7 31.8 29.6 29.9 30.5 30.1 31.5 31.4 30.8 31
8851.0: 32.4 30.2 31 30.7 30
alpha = 30.9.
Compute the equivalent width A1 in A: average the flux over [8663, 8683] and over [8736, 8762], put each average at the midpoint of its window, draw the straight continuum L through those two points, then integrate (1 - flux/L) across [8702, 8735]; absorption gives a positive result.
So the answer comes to -1.3 A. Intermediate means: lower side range 29.4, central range 31.5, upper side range 30.8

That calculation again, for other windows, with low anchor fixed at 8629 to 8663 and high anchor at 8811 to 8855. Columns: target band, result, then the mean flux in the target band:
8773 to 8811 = 0.68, 30.5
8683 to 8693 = 0.03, 30.9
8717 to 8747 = -0.19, 31.2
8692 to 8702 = -0.04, 31.1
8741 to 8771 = -0.18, 31.2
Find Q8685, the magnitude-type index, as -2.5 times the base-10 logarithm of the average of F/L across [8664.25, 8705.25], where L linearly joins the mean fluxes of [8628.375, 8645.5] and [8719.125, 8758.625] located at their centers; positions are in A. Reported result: 0.03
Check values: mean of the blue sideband 32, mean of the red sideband 31.1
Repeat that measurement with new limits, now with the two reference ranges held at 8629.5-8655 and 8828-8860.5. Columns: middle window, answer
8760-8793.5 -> 0.00 mag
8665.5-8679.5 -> 0.04 mag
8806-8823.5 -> 0.01 mag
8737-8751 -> 0.02 mag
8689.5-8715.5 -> 0.01 mag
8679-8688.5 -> 0.01 mag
